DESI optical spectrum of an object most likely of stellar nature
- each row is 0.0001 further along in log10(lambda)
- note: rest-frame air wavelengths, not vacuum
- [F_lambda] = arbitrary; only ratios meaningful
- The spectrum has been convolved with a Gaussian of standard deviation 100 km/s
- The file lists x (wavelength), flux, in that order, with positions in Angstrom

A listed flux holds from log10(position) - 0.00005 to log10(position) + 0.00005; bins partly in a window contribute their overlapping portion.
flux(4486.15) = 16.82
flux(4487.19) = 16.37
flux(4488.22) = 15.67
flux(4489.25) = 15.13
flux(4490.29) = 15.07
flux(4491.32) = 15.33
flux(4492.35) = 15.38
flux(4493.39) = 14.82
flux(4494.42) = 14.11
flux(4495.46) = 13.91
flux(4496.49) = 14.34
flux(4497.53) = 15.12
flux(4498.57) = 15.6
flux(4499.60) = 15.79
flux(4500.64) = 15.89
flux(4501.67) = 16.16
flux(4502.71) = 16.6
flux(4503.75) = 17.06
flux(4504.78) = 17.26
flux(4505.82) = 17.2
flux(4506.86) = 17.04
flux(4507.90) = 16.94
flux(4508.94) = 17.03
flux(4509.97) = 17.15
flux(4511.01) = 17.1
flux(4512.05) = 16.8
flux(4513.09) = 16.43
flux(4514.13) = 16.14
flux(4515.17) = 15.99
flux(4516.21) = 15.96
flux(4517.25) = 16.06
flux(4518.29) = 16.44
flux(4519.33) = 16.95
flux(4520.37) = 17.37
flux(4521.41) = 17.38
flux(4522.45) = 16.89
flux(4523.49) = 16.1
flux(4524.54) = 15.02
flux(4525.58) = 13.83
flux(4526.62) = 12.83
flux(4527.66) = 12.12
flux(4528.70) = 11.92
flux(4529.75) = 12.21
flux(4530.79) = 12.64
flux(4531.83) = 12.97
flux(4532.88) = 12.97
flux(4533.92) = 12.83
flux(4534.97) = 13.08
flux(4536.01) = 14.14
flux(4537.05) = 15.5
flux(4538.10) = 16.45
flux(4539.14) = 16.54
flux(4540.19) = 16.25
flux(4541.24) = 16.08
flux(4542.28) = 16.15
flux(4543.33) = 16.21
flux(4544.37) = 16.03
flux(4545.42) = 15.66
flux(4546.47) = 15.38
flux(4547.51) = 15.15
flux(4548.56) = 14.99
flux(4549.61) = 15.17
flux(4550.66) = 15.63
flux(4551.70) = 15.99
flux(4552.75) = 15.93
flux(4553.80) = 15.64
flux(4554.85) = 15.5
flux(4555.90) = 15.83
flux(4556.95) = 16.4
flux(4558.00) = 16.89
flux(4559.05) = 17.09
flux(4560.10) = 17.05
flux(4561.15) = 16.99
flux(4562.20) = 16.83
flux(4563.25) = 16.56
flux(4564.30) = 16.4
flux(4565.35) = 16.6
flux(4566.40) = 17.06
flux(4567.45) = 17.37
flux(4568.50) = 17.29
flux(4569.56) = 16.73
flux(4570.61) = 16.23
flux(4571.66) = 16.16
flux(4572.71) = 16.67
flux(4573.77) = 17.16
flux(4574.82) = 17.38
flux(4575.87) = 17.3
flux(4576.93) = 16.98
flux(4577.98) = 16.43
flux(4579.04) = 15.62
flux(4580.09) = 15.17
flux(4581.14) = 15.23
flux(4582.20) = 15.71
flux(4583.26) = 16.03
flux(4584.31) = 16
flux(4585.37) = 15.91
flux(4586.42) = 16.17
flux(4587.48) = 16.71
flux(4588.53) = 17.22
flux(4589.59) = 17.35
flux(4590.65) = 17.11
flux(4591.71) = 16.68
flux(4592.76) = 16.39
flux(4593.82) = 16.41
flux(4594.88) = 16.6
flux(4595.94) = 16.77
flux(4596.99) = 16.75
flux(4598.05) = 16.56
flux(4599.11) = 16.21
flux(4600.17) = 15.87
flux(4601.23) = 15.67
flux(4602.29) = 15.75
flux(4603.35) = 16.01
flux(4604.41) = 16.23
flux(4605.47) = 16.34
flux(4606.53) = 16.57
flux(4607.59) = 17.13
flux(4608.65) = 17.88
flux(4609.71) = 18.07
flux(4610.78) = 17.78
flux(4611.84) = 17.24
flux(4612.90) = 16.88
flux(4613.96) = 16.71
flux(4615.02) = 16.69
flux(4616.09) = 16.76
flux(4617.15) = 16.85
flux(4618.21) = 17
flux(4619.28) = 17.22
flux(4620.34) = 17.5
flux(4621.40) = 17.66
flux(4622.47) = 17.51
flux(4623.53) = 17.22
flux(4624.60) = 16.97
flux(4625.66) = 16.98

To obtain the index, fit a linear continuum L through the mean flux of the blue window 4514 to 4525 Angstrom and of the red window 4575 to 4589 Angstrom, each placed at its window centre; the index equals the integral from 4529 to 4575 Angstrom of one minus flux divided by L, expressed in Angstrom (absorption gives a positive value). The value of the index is 1.59 Angstrom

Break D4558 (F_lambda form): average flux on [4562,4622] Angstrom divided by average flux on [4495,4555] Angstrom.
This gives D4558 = 1.1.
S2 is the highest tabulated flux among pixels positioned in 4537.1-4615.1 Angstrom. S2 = 18.07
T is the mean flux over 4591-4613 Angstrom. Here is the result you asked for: 16.7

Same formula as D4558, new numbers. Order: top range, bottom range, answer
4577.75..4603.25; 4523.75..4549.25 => 1.12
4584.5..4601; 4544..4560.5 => 1.04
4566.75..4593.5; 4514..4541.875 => 1.11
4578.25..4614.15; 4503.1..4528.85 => 1.02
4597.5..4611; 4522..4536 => 1.23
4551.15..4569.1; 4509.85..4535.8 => 1.11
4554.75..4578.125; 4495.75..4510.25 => 1.03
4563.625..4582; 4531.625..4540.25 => 1.14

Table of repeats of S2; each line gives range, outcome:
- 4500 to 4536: 17.38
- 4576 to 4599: 17.35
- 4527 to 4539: 16.45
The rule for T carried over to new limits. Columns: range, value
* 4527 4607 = 15.9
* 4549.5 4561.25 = 16.2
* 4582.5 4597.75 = 16.6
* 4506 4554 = 15.4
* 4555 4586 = 16.5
